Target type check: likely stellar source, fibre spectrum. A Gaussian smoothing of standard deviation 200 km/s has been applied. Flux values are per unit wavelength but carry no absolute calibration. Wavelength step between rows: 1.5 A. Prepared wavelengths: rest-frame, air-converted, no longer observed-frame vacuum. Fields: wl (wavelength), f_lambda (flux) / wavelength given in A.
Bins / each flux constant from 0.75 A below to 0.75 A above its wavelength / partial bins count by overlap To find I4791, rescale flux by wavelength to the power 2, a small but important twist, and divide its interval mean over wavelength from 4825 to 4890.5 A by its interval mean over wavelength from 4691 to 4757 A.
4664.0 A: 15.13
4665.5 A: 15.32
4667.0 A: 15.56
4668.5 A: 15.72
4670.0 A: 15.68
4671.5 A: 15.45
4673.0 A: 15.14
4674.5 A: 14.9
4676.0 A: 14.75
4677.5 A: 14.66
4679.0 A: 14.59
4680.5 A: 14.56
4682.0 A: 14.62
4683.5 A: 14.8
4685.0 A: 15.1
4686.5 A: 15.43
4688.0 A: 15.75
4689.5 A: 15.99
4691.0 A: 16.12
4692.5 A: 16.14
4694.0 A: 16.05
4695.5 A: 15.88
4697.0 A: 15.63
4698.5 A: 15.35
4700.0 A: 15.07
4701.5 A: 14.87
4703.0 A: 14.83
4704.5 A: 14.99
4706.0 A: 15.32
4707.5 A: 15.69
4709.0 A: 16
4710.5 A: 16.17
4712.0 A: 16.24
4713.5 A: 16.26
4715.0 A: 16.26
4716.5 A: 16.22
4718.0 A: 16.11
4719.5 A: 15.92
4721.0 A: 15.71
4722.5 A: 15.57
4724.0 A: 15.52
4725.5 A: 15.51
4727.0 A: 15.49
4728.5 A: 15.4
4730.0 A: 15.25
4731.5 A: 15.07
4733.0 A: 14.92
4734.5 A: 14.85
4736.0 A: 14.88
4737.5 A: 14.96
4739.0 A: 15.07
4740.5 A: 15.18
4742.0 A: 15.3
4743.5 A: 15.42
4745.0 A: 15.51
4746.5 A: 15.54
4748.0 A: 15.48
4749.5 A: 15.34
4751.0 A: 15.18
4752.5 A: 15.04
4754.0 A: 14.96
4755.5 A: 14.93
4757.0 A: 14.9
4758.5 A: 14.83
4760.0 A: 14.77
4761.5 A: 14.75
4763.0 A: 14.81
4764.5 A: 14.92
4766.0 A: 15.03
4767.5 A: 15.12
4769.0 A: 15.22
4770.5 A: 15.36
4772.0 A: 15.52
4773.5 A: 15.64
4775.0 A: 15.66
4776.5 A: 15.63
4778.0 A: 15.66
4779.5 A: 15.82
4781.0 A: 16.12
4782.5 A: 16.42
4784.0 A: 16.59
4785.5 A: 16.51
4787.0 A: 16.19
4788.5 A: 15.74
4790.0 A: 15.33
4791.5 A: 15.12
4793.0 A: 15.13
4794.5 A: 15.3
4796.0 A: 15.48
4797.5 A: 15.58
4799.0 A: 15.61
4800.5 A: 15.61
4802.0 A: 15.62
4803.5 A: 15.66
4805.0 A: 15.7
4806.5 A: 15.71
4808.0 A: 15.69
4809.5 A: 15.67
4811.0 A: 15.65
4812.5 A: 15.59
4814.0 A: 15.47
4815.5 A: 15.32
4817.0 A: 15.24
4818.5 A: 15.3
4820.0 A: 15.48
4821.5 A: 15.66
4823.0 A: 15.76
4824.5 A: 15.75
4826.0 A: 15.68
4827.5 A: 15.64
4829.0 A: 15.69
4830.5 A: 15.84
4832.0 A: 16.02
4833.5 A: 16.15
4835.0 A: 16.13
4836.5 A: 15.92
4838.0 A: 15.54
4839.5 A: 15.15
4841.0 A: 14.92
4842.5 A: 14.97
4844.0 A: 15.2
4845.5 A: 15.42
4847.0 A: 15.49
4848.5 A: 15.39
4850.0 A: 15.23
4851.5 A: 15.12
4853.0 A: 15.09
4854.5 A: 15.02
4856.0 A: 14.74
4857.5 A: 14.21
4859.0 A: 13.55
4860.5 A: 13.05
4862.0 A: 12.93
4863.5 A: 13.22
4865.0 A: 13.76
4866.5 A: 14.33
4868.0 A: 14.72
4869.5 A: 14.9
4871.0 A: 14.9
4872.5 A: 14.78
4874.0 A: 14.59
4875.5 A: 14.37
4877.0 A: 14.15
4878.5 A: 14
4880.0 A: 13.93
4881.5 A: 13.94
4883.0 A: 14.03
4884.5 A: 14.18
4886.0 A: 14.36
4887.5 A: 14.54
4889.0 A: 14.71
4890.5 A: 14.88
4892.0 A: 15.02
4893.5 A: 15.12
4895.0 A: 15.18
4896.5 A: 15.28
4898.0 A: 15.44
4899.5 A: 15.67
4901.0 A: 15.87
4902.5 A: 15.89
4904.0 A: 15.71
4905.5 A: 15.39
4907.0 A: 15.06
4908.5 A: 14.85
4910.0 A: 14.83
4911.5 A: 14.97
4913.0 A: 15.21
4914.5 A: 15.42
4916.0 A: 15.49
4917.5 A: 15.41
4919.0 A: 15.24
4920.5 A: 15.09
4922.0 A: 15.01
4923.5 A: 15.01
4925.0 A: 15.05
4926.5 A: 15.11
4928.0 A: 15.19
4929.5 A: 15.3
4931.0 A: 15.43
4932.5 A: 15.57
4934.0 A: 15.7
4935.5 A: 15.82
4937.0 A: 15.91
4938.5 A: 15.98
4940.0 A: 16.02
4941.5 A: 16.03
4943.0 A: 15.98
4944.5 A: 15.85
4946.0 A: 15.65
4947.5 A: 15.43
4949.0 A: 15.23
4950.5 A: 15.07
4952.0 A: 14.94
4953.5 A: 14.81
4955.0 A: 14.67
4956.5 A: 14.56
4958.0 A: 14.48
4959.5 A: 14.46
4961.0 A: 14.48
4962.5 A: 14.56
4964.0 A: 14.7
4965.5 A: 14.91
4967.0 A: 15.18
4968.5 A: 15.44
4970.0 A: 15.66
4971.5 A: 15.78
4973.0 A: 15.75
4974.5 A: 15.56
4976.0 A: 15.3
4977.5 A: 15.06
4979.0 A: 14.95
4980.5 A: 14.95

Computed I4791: 1.01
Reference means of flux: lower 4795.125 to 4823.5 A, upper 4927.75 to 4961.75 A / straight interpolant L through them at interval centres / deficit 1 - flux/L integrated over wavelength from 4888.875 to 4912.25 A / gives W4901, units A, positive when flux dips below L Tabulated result 0.2 A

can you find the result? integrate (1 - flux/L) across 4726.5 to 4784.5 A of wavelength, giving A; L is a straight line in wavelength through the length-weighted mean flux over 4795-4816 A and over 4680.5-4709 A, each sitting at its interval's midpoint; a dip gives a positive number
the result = 0.8 A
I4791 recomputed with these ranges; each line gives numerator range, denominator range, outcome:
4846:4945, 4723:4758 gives 1.05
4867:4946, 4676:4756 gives 1.06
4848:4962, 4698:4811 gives 1.03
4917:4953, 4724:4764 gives 1.11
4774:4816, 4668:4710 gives 1.07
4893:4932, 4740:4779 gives 1.07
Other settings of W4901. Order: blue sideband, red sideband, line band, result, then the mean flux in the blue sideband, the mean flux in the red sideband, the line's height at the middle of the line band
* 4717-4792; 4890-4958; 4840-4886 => 2.65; 15.4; 15.3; 15.4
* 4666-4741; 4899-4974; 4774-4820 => -0.88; 15.4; 15.3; 15.4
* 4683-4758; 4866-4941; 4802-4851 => -1.07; 15.5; 15.1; 15.2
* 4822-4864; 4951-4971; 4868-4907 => 0.46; 15.1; 14.8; 15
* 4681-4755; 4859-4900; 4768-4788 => -1.04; 15.5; 14.4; 15.1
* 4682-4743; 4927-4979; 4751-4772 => 0.64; 15.5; 15.3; 15.5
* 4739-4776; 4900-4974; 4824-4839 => -0.59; 15.2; 15.3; 15.2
